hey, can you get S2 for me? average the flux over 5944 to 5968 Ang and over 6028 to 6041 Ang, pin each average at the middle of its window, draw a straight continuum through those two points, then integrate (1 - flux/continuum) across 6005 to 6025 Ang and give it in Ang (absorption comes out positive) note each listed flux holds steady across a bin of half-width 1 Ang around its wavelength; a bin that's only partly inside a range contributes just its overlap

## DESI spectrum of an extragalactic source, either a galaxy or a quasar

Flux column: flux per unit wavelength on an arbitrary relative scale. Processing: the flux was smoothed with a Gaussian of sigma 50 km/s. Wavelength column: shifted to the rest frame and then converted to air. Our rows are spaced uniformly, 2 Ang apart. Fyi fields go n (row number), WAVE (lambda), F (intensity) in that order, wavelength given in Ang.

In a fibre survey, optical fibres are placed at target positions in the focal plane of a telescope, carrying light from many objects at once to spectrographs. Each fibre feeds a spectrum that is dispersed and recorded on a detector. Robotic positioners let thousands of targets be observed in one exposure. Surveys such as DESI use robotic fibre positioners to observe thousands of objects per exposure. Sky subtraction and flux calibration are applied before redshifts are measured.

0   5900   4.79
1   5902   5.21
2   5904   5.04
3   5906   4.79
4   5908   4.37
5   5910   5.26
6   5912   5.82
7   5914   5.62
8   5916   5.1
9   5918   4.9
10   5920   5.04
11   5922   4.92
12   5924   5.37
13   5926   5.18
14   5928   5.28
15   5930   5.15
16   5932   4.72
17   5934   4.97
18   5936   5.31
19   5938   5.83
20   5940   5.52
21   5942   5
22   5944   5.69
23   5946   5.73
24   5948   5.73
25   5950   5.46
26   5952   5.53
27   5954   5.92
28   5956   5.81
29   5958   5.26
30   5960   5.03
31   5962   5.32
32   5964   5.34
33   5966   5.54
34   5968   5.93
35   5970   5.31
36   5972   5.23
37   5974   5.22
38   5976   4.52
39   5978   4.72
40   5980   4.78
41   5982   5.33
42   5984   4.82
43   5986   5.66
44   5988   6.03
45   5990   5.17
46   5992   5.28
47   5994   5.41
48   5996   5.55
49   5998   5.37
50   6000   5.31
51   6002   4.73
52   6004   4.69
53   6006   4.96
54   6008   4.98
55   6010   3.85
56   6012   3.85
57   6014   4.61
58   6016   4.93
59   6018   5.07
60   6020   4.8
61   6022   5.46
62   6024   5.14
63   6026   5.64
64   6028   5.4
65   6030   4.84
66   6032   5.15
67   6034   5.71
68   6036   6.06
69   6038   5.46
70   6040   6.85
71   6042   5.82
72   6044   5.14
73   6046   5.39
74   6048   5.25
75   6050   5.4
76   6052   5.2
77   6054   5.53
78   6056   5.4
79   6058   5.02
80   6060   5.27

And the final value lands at 3.1 Ang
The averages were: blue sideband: 5.54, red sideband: 5.66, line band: 4.76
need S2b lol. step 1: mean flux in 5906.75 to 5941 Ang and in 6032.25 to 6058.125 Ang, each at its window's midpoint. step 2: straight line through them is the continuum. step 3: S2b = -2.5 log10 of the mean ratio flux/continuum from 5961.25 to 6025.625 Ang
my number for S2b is 0.06 mag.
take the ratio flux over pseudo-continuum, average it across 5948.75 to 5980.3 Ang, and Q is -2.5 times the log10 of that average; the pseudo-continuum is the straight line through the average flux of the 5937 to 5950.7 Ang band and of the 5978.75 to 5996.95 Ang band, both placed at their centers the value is 0.03 mag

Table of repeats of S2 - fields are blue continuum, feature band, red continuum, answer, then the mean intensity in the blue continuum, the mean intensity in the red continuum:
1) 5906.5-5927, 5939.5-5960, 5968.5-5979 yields -1.8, 5.15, 5.04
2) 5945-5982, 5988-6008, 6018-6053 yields 0.7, 5.35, 5.44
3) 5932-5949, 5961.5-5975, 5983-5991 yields 0.0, 5.43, 5.42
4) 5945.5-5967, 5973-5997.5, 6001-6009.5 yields -0.7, 5.51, 4.78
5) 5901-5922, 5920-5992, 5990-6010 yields -3.2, 5.11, 5.08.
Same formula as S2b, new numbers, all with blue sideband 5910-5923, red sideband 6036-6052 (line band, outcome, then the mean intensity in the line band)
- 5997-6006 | 0.098 mag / 5.02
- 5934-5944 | -0.019 mag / 5.4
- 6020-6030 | 0.054 mag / 5.29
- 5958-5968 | 0.002 mag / 5.37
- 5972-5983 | 0.100 mag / 4.94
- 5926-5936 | 0.043 mag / 5.07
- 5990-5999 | 0.019 mag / 5.38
